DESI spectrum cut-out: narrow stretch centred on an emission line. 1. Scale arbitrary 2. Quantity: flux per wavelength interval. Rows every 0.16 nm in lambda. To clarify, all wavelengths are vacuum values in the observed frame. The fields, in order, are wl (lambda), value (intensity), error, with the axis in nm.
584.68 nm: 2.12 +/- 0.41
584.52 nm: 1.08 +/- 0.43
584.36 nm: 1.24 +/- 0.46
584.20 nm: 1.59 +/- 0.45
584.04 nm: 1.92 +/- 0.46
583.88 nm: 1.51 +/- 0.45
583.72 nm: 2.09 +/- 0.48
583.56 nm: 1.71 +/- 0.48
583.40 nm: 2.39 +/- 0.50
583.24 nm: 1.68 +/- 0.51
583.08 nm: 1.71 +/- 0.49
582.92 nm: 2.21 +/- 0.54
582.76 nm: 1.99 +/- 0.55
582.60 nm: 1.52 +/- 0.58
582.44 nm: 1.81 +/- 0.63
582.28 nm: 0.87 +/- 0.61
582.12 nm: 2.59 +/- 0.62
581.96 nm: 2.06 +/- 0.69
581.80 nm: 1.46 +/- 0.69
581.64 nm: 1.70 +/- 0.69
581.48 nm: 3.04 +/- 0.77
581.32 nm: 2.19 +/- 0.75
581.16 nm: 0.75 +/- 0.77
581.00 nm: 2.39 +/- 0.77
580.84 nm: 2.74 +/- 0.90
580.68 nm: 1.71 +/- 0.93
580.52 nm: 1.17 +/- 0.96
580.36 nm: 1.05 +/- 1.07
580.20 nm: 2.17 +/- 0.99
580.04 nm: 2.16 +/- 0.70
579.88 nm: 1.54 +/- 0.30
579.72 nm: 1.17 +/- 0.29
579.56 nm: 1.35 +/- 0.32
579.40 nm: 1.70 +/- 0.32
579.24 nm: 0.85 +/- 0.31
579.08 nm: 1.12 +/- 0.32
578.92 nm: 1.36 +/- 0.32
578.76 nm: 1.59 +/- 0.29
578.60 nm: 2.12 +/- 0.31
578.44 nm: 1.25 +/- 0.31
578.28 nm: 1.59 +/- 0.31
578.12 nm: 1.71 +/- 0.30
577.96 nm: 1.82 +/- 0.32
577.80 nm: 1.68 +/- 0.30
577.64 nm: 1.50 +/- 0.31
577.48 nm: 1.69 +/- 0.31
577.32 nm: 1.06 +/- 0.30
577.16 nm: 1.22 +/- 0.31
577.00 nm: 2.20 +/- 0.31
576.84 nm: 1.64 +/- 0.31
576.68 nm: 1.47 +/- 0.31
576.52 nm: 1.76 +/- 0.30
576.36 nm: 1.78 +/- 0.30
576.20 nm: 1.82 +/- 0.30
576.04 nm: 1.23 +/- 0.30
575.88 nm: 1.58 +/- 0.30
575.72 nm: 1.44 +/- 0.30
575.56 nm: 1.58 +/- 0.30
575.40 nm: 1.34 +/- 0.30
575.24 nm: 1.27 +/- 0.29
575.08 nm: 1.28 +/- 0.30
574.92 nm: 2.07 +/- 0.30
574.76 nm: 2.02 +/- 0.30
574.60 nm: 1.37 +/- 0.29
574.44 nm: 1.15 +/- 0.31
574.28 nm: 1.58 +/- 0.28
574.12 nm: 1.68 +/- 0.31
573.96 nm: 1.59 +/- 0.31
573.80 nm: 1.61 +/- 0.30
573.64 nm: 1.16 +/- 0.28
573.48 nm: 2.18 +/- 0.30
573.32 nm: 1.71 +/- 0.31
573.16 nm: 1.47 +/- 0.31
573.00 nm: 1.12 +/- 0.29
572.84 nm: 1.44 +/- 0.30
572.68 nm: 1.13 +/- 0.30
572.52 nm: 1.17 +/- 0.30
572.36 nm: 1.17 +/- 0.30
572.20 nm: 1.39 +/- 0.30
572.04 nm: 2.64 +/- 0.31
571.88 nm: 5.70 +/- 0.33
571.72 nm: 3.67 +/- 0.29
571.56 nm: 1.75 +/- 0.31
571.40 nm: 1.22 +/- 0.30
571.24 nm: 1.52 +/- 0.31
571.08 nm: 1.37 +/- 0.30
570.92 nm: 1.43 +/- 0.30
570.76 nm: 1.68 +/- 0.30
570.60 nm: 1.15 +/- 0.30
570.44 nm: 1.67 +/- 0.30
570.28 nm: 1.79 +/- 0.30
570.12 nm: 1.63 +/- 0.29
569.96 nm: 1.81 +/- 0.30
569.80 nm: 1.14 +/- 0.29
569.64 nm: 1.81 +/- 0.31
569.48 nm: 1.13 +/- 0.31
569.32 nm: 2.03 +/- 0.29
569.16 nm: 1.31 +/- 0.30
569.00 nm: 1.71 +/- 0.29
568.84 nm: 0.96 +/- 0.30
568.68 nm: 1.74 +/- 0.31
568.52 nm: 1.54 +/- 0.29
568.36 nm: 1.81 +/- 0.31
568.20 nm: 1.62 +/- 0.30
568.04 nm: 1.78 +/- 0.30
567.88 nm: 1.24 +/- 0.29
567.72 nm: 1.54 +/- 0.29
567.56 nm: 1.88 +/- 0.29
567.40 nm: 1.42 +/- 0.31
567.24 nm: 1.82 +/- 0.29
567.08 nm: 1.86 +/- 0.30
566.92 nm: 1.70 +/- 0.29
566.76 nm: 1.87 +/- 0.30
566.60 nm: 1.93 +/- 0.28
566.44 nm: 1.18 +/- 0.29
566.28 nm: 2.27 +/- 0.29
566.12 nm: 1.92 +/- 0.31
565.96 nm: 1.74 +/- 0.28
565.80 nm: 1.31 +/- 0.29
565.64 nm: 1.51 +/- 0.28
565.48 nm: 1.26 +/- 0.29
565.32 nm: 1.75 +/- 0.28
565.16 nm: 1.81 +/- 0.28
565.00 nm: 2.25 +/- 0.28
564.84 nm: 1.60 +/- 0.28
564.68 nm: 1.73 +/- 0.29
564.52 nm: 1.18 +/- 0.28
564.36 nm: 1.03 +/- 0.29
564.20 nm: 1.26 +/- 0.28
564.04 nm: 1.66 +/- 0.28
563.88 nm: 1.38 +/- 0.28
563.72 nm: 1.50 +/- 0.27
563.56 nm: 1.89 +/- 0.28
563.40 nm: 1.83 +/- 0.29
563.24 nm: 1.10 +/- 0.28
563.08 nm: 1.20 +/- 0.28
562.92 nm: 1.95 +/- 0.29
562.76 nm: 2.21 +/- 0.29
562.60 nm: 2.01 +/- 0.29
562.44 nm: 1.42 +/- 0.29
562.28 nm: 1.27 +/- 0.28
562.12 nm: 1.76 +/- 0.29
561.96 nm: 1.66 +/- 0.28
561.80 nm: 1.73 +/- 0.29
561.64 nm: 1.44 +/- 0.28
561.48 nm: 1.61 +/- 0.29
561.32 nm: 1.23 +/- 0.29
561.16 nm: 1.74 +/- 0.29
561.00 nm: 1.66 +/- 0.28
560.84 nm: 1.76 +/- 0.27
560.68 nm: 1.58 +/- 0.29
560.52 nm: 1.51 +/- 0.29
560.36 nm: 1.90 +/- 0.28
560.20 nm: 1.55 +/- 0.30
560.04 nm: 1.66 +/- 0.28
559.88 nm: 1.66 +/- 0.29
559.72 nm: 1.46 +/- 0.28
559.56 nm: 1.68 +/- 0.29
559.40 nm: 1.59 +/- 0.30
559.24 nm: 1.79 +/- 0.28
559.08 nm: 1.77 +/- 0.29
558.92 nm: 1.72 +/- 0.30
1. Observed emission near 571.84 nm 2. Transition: H-beta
